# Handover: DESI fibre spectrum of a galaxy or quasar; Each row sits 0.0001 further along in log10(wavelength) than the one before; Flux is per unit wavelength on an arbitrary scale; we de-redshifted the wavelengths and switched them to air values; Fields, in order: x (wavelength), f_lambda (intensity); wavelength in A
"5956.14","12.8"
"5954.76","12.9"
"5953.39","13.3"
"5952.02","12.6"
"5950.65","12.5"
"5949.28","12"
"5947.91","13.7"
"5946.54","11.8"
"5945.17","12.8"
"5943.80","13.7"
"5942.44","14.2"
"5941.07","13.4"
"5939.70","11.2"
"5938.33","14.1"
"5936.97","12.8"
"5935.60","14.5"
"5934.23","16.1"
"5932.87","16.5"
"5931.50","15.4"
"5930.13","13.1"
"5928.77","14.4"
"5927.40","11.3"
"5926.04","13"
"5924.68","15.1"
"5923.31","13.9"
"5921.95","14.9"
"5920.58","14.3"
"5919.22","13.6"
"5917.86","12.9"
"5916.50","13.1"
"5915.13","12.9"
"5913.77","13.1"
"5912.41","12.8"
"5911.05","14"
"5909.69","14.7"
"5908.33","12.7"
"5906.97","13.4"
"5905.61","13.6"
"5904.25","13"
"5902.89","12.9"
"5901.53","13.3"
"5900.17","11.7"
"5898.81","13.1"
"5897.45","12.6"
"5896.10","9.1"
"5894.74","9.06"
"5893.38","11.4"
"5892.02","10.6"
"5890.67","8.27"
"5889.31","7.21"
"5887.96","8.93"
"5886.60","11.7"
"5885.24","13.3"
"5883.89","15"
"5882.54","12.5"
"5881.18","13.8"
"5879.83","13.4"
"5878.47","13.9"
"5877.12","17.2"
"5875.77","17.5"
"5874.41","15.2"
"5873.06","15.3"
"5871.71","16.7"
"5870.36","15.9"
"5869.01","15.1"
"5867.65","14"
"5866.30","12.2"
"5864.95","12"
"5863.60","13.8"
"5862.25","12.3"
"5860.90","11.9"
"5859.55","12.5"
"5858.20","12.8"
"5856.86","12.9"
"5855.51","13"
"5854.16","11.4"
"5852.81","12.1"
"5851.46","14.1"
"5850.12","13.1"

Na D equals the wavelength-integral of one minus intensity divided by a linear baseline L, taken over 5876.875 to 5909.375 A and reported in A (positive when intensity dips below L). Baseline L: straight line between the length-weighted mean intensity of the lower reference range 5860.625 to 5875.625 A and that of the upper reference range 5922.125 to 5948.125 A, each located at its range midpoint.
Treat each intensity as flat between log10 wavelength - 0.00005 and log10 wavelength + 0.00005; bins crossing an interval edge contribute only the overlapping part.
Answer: 4.5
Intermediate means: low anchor 14.2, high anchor 13.8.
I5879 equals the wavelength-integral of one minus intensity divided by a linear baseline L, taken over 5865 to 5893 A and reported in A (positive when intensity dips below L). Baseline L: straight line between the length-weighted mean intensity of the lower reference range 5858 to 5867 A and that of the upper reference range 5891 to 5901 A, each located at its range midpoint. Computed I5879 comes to -3.6 A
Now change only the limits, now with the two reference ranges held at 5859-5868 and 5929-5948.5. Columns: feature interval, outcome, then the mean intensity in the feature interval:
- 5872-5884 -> -1.9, 14.9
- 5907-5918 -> 0.1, 13.3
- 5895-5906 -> 0.8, 12.3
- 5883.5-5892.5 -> 1.7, 10.6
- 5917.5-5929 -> -0.1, 13.7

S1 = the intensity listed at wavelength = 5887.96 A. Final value 8.93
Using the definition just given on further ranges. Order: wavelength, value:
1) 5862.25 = 12.3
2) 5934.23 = 16.1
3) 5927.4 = 11.3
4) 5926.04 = 13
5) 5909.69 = 14.7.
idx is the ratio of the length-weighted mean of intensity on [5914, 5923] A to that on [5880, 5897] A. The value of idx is 1.24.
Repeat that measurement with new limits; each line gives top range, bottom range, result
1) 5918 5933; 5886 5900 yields 1.37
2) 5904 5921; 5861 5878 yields 0.91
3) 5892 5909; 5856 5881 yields 0.86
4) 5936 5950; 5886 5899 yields 1.29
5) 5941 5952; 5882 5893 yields 1.19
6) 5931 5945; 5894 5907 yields 1.17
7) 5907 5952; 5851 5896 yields 1.05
